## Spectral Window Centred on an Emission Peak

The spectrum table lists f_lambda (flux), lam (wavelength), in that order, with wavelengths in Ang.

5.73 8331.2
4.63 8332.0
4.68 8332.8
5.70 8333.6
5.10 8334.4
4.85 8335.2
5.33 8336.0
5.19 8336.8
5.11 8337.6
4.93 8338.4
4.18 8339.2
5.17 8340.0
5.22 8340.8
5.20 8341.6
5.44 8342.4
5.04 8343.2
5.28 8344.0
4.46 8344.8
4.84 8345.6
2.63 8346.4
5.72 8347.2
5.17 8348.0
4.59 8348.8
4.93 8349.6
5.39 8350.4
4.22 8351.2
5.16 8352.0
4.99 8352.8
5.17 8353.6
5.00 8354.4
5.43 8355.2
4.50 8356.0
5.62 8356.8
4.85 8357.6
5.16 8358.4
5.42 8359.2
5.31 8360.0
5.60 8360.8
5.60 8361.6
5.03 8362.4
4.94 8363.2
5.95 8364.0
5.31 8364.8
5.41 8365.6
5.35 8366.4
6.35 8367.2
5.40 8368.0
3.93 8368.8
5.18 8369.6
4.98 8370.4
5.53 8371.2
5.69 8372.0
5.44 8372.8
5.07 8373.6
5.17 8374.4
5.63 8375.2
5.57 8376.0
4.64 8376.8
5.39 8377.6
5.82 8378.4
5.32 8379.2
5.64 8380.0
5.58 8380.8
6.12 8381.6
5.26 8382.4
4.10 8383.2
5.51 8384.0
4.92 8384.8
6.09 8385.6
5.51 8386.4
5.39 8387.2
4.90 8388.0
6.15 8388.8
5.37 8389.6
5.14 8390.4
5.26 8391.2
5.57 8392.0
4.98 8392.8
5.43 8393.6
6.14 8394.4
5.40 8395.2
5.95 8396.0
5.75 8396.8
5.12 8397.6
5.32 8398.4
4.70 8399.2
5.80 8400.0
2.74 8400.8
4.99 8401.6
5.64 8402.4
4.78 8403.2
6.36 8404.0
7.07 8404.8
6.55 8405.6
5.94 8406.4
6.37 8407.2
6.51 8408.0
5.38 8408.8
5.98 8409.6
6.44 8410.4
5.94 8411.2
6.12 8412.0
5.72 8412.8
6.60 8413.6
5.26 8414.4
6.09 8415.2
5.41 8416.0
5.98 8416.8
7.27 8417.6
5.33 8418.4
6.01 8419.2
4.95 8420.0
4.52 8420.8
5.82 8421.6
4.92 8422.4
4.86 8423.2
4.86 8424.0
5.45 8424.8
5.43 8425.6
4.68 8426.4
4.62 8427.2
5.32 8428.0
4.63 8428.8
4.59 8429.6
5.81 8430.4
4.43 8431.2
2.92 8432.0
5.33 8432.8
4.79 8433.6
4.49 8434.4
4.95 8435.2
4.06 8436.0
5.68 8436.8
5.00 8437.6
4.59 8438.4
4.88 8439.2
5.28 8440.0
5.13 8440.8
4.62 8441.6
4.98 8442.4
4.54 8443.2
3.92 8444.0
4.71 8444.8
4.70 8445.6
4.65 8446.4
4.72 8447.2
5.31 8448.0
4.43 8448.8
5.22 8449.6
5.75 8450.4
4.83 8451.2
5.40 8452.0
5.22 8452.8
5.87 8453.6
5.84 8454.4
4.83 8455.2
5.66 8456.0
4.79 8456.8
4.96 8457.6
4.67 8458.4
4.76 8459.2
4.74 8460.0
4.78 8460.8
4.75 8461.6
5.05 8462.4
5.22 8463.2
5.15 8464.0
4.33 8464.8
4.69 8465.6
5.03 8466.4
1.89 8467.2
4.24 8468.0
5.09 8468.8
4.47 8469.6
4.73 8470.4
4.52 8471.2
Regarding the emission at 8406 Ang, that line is [N II] 6583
